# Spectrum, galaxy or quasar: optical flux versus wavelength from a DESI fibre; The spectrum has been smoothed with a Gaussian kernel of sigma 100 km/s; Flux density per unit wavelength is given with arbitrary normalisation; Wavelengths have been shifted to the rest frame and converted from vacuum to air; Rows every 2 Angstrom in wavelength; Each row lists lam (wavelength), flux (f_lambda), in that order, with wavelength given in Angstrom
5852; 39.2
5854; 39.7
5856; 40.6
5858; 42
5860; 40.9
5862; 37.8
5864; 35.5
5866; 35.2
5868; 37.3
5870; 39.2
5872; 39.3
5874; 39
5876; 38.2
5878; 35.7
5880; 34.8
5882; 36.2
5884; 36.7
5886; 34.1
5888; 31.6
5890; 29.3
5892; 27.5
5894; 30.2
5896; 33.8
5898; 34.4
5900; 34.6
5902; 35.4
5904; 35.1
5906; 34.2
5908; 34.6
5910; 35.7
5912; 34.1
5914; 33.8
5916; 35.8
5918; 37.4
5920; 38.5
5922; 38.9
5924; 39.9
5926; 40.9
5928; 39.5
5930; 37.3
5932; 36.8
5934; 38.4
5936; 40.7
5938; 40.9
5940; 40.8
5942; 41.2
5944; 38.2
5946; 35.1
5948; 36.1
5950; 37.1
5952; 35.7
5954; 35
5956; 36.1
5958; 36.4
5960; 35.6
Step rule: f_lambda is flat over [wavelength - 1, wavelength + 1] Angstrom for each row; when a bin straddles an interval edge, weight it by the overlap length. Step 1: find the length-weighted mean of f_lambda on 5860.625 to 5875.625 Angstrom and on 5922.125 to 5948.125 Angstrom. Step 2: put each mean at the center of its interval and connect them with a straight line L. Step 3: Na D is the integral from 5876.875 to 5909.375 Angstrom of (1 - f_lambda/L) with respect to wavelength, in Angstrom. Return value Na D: 3.8 Angstrom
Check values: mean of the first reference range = 37.7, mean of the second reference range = 39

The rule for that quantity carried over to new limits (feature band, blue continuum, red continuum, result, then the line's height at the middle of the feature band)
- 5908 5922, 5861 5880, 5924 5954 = 0.7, 38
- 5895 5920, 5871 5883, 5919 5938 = 2.1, 38.3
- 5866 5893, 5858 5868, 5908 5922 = 1.4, 37.2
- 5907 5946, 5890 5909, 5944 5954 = -3.6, 34.7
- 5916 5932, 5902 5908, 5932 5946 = -0.5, 37.4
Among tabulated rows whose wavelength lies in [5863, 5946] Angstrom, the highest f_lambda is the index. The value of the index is 41.2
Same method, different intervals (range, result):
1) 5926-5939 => 40.9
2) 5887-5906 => 35.4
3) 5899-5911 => 35.7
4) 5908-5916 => 35.8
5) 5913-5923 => 38.9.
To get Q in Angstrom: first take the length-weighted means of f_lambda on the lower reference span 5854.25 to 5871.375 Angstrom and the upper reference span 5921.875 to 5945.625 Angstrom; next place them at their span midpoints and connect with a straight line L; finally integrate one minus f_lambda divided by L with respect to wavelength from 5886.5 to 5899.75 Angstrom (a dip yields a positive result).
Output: 2.55 Angstrom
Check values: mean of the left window 38.6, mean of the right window 39.4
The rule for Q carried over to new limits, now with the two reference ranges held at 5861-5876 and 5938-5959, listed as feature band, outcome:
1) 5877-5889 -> 0.9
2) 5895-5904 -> 0.7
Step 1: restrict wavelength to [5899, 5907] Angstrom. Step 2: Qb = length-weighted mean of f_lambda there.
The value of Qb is 34.8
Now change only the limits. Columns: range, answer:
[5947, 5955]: 36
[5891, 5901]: 32.1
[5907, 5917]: 34.8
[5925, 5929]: 40.2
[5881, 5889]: 34.7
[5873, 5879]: 37.6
